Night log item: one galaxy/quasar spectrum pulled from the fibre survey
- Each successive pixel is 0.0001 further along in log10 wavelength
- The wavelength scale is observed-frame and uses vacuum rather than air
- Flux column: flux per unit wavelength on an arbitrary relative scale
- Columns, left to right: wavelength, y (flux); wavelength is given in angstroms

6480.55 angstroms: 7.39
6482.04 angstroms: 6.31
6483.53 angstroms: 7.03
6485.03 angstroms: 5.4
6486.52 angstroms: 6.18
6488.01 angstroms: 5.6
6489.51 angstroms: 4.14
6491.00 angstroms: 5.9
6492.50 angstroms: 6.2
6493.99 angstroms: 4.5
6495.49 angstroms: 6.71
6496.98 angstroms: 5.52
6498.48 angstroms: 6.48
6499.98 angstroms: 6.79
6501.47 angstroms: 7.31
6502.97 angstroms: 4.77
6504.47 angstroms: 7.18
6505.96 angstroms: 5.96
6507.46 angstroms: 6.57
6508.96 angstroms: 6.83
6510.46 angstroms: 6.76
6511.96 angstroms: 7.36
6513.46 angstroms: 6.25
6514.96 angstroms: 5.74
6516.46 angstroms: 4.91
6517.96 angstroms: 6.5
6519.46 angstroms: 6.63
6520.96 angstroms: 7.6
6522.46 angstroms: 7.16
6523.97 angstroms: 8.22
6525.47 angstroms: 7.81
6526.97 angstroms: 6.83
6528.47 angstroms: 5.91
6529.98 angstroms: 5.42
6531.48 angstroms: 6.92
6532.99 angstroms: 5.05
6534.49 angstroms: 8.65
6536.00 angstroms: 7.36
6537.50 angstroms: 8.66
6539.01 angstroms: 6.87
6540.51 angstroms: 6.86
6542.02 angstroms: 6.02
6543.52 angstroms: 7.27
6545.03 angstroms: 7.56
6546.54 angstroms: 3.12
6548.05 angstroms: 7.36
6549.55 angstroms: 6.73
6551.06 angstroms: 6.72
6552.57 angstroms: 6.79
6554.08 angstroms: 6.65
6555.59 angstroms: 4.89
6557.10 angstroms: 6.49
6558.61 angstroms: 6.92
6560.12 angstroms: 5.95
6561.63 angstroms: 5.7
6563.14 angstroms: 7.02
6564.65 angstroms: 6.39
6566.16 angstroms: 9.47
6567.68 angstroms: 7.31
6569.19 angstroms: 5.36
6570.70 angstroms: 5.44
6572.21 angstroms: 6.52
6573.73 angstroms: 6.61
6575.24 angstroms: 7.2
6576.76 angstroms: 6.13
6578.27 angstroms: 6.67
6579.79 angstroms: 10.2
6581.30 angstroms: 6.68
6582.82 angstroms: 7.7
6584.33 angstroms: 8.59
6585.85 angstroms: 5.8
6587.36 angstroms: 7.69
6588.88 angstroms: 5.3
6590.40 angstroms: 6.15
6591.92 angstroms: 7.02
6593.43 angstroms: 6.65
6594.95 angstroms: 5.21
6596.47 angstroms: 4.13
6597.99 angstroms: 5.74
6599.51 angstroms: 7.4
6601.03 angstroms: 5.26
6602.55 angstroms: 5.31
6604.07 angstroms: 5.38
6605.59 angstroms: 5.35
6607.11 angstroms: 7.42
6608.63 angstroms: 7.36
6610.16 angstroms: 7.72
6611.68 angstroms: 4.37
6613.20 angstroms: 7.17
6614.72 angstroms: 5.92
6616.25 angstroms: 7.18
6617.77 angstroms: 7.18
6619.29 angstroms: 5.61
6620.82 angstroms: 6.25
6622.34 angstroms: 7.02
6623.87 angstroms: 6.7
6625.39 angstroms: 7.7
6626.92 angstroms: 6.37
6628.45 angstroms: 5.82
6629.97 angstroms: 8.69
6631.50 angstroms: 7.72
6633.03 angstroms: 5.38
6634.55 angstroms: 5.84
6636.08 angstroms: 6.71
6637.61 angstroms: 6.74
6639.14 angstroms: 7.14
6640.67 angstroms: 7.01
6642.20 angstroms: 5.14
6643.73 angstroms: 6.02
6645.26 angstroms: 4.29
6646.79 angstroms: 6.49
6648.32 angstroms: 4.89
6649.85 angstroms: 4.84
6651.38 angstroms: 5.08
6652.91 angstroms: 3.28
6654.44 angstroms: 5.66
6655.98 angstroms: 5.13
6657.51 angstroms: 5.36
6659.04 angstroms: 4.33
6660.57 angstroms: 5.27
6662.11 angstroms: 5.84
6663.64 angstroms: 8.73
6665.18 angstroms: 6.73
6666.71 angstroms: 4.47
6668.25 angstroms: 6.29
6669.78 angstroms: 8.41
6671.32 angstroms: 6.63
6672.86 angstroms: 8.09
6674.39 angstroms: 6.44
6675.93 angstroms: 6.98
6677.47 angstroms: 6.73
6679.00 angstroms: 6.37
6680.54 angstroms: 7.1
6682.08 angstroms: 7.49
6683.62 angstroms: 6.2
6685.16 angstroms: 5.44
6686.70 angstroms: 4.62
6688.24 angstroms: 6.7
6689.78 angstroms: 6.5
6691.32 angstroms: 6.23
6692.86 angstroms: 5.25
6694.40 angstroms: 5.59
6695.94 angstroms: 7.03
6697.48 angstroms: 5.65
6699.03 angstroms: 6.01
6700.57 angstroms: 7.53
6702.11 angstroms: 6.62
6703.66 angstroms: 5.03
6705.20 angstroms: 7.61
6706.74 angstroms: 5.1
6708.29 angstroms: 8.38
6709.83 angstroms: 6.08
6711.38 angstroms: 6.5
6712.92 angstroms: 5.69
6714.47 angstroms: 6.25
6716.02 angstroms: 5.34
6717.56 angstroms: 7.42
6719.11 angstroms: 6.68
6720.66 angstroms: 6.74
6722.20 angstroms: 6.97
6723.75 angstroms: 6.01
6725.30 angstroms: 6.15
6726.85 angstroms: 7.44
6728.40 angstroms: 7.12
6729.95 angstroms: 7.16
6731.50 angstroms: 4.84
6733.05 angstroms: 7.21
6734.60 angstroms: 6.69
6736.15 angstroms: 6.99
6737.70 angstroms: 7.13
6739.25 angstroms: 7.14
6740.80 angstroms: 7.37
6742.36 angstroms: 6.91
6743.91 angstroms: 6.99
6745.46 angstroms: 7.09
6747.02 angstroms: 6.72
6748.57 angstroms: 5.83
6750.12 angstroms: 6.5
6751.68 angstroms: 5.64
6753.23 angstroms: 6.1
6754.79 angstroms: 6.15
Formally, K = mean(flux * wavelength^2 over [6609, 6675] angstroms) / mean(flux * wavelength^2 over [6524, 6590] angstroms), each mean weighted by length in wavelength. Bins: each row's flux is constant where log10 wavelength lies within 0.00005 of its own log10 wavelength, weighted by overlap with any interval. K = 0.9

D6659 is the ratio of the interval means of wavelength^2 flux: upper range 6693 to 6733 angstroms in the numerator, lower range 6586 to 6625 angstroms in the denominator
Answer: 1.06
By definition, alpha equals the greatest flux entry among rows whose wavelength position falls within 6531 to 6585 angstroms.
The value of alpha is 10.2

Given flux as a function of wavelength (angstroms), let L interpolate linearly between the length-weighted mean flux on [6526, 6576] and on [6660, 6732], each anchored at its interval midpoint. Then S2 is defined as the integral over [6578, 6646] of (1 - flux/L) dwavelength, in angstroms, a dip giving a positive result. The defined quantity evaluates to 0.5 angstroms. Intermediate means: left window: 6.61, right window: 6.47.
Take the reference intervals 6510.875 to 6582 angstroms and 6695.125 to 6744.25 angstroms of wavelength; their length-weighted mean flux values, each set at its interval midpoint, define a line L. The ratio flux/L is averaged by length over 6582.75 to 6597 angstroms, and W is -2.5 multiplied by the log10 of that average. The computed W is 0.05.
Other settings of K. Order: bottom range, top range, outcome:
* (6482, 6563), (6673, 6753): 1.07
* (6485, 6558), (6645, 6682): 0.98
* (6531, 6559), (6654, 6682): 1.00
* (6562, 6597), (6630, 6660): 0.86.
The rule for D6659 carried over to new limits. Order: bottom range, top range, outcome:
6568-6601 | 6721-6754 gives 1.06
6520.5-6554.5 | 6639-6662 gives 0.80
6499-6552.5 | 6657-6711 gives 1.00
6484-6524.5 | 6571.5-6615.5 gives 1.07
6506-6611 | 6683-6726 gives 0.99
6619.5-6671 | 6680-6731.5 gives 1.07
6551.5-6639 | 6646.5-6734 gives 0.98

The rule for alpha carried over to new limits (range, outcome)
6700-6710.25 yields 8.38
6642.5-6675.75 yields 8.73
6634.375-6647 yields 7.14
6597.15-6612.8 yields 7.72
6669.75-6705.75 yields 8.41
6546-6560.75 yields 7.36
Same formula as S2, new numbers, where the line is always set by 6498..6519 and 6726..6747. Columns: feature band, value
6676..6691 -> 0.92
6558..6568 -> -0.67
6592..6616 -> 1.93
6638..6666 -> 4.52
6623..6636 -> -0.21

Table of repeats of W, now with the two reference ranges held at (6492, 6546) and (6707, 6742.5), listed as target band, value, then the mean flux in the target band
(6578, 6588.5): -0.143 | 7.58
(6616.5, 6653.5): 0.079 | 6.19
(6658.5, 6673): 0.037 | 6.44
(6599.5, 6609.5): 0.088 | 6.14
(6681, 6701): 0.086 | 6.16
